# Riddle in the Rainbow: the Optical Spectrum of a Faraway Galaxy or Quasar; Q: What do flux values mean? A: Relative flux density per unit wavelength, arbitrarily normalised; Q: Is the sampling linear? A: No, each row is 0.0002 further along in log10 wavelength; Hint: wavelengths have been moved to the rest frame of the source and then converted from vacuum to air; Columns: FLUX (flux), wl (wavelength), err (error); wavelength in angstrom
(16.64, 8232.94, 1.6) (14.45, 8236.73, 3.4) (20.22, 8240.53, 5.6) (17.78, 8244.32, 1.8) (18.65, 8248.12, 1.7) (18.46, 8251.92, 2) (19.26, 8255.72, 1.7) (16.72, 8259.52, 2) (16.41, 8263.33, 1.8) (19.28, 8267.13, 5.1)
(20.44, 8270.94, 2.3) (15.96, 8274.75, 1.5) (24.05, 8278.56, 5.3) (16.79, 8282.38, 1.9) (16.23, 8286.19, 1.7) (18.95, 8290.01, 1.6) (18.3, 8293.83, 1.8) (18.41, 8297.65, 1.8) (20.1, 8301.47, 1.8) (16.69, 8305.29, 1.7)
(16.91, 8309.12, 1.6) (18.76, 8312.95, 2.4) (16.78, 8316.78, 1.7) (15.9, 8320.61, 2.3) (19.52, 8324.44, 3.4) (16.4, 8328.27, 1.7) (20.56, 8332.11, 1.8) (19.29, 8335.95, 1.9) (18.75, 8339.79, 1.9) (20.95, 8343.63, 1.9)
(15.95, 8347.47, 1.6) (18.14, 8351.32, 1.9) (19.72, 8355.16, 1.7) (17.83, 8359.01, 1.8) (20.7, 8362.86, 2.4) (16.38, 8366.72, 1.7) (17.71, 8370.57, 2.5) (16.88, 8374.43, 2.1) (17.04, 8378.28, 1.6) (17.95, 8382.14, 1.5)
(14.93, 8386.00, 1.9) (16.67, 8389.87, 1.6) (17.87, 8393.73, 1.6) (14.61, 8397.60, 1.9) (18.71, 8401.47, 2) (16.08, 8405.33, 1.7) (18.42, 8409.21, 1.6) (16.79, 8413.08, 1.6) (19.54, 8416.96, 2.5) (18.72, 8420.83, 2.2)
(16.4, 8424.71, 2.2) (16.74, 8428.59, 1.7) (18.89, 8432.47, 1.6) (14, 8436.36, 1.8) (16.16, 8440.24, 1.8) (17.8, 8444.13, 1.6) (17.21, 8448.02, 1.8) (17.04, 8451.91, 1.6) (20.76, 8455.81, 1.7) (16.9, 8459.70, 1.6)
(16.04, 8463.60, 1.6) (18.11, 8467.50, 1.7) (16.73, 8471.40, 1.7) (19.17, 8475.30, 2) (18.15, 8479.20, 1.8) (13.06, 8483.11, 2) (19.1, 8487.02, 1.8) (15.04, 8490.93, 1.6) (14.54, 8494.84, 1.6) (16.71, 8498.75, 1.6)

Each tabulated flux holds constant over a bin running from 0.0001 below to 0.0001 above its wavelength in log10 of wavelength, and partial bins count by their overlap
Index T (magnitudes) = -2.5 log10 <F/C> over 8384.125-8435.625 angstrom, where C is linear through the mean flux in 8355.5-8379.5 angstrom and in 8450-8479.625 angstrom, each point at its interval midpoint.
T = 0.04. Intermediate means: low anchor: 17.9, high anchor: 17.8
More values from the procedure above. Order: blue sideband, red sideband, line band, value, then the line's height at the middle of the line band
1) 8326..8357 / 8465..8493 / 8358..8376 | 0.03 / 18.4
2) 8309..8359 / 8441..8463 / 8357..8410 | 0.05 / 18.1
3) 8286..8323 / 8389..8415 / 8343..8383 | -0.04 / 17.3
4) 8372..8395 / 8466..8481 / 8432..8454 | 0.06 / 17.6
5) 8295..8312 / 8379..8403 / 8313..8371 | -0.05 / 17.5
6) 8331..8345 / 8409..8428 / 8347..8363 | 0.05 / 19.4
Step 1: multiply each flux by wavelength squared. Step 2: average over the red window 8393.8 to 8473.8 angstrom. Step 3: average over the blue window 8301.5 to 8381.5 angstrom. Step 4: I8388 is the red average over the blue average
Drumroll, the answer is 0.98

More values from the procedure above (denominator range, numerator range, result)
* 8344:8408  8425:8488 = 1.01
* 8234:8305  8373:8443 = 0.96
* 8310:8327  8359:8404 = 0.99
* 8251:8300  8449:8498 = 0.97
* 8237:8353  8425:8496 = 0.97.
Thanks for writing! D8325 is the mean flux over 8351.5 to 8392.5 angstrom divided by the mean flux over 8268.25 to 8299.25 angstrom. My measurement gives 0.9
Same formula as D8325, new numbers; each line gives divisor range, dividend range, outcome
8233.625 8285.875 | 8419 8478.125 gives 0.95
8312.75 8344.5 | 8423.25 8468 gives 0.93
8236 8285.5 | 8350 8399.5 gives 0.95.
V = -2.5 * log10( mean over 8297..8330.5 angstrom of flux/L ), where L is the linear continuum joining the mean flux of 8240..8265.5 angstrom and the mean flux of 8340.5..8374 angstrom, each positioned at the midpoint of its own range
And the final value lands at 0.033 mag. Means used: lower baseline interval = 18.1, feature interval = 17.7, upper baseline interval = 18.4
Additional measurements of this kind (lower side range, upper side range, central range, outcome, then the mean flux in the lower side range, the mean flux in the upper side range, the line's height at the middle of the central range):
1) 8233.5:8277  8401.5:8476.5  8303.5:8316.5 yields 0.03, 18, 17.5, 17.8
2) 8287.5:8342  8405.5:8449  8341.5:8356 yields -0.04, 18.2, 17.3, 17.9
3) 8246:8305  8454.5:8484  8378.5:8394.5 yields 0.07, 18.5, 17.4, 17.9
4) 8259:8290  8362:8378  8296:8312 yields 0.00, 18.3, 17.6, 18.1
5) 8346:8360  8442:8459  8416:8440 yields 0.05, 18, 18.1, 18.1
